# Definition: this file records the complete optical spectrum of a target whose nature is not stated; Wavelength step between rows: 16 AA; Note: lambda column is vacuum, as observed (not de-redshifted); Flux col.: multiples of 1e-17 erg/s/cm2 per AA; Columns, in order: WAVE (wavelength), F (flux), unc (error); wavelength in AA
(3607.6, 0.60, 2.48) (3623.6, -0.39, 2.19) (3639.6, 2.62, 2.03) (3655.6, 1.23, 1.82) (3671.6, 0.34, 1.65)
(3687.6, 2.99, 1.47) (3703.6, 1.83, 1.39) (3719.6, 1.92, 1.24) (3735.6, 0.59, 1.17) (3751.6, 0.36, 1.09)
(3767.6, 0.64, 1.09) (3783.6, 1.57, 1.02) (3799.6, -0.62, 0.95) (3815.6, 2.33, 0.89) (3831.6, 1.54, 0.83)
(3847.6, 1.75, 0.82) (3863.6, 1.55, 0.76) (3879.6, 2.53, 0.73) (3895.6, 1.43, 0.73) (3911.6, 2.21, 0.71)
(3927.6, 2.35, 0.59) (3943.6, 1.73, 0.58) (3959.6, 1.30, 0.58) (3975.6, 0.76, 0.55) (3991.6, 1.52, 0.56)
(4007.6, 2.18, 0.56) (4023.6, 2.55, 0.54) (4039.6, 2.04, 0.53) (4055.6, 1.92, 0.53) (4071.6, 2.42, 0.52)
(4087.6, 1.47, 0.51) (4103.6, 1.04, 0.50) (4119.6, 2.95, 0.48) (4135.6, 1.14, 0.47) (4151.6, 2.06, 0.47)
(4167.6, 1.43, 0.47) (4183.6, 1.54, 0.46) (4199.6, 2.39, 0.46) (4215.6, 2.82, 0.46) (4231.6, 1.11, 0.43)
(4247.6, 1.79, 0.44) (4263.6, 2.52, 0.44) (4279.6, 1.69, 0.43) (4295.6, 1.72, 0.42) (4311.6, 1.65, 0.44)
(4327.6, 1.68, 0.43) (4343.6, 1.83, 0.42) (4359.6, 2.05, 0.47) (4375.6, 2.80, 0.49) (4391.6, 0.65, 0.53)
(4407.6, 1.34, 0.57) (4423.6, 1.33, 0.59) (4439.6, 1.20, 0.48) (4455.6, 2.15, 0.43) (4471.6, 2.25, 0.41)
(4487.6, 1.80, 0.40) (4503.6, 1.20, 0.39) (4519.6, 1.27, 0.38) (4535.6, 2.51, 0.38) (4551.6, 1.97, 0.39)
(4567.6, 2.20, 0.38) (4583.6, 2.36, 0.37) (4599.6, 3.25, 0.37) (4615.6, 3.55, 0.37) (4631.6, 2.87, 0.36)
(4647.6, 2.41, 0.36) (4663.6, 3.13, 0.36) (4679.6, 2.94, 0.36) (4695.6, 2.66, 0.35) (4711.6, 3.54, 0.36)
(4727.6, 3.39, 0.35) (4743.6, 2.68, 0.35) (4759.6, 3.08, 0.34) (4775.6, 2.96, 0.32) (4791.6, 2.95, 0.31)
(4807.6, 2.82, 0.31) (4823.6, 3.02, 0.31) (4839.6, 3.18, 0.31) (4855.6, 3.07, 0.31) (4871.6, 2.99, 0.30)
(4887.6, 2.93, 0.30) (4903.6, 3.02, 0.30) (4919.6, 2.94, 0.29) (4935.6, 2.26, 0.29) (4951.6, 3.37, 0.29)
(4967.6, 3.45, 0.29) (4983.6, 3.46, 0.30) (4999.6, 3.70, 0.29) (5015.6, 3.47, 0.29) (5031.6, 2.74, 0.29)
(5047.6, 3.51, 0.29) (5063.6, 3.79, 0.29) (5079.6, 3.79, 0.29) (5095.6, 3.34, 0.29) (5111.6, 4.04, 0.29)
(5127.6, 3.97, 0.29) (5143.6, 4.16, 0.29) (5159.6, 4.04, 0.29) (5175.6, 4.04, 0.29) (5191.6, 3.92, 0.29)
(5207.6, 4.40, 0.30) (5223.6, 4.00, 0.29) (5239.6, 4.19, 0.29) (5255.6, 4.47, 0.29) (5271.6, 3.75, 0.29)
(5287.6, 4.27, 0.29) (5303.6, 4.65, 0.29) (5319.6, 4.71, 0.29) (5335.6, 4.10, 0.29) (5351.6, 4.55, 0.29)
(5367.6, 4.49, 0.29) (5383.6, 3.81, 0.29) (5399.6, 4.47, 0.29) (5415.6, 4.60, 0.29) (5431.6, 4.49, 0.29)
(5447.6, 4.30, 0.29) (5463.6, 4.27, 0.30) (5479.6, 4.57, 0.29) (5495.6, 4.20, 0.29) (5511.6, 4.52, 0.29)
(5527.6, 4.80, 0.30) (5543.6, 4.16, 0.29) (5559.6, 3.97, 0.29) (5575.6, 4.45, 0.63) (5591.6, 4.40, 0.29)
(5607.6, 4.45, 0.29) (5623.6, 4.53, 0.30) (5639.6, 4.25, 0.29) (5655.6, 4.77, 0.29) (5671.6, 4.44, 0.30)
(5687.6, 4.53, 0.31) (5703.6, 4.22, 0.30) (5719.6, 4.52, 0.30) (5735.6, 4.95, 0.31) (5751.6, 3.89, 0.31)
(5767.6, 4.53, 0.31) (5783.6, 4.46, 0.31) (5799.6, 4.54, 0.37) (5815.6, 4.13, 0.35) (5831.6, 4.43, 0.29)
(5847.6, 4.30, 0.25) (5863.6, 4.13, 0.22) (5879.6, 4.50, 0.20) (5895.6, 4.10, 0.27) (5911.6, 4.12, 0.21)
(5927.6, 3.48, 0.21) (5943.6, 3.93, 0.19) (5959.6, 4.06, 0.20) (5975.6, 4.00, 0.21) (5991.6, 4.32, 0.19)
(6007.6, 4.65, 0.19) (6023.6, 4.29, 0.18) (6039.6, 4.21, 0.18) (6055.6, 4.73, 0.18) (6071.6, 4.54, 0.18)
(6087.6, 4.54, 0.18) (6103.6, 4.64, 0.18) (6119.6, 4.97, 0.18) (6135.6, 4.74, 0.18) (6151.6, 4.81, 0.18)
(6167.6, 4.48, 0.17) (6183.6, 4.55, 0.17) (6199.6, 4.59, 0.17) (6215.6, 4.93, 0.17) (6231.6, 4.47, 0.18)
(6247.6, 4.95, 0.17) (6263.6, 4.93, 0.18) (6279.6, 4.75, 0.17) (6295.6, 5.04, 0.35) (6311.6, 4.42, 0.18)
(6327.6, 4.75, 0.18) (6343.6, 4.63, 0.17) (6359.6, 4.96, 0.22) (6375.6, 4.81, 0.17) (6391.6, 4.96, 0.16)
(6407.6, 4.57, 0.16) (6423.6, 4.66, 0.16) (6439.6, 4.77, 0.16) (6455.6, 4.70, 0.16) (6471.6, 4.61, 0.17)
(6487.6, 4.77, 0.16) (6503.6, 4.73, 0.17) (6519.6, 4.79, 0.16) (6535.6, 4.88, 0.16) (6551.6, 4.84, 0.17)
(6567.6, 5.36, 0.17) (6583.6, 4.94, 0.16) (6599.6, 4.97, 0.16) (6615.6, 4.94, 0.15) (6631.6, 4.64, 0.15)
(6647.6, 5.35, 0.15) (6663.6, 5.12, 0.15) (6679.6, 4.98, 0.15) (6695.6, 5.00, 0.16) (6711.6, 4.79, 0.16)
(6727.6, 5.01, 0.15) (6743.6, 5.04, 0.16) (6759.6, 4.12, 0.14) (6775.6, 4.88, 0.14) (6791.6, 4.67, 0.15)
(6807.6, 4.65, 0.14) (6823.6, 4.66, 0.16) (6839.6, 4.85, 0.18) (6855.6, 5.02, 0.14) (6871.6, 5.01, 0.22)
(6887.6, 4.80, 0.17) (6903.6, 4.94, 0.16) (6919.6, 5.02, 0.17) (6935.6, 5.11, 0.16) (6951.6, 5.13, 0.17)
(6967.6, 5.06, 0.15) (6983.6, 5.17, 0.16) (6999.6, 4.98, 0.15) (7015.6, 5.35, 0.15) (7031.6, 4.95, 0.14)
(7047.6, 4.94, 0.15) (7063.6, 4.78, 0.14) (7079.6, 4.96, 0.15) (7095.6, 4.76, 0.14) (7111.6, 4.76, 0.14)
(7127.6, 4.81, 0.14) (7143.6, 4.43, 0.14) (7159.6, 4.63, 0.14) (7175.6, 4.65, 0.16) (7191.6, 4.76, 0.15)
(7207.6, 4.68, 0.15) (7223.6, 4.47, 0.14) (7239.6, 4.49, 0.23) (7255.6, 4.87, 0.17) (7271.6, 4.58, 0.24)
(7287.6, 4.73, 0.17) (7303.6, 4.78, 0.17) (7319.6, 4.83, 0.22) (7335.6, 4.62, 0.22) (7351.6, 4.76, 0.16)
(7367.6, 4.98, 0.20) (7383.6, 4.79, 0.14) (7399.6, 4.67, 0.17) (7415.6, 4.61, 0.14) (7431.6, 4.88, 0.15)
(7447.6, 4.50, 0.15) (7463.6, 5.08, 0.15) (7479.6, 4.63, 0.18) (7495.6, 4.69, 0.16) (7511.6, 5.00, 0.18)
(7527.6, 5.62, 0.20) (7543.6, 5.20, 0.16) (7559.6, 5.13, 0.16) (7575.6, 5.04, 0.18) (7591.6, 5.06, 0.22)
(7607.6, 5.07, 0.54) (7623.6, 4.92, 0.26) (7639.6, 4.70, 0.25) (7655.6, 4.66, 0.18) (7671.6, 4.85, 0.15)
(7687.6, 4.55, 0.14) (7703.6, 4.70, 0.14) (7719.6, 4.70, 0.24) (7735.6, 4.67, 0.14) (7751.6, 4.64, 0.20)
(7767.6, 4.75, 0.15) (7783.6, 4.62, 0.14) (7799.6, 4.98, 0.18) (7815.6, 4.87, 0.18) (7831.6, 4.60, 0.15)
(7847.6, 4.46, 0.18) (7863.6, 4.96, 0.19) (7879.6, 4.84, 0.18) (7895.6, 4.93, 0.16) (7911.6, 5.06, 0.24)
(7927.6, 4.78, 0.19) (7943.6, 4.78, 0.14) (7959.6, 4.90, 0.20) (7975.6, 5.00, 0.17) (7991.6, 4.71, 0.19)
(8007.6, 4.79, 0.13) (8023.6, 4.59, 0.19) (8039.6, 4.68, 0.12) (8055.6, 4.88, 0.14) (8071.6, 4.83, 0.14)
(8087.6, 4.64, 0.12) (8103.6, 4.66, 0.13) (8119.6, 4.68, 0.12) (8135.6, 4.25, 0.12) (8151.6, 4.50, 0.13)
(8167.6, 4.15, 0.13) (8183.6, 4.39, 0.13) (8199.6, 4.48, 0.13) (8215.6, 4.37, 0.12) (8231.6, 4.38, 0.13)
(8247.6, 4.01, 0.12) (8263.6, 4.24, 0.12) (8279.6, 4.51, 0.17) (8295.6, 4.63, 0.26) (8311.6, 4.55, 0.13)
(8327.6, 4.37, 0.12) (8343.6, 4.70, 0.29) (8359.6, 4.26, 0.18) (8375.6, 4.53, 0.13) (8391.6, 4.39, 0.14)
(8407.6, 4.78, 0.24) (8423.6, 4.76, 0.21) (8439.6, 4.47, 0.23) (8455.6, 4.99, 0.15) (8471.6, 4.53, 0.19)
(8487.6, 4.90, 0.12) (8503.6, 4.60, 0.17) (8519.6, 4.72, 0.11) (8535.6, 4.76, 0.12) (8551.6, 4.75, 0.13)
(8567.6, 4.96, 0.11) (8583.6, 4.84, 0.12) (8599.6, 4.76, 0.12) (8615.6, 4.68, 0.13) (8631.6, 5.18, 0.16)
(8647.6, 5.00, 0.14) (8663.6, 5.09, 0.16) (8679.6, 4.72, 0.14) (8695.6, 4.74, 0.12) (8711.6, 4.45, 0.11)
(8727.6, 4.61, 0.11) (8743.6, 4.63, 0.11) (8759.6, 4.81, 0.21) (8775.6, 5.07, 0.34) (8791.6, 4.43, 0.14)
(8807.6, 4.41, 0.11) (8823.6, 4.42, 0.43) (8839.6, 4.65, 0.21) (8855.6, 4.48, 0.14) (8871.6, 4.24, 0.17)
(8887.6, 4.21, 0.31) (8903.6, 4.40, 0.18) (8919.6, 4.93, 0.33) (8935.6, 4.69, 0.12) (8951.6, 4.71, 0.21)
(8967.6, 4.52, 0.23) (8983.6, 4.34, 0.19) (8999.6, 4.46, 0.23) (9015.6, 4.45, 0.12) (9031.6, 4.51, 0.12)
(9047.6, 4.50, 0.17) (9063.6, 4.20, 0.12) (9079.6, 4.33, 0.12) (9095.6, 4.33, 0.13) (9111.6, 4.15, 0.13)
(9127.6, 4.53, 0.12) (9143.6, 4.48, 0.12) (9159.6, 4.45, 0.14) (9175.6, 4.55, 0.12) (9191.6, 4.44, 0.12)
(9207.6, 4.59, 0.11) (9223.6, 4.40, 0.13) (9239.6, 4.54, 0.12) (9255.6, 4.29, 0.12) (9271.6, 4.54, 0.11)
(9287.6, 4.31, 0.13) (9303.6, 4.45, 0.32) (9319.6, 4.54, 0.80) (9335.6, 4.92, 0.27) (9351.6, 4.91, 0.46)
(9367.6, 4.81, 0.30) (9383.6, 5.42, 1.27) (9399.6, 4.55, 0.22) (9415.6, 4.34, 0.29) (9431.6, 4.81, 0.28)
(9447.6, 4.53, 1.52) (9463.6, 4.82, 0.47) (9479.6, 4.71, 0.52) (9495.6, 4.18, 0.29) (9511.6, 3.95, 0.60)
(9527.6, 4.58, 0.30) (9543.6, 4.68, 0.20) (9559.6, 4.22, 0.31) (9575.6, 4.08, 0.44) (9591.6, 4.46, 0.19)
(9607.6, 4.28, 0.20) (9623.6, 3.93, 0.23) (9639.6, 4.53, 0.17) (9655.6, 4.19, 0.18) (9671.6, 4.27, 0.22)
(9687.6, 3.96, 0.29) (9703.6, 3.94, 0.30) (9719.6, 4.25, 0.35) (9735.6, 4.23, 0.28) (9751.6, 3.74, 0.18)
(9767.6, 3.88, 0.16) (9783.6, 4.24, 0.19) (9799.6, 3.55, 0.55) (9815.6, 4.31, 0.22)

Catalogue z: 0.146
